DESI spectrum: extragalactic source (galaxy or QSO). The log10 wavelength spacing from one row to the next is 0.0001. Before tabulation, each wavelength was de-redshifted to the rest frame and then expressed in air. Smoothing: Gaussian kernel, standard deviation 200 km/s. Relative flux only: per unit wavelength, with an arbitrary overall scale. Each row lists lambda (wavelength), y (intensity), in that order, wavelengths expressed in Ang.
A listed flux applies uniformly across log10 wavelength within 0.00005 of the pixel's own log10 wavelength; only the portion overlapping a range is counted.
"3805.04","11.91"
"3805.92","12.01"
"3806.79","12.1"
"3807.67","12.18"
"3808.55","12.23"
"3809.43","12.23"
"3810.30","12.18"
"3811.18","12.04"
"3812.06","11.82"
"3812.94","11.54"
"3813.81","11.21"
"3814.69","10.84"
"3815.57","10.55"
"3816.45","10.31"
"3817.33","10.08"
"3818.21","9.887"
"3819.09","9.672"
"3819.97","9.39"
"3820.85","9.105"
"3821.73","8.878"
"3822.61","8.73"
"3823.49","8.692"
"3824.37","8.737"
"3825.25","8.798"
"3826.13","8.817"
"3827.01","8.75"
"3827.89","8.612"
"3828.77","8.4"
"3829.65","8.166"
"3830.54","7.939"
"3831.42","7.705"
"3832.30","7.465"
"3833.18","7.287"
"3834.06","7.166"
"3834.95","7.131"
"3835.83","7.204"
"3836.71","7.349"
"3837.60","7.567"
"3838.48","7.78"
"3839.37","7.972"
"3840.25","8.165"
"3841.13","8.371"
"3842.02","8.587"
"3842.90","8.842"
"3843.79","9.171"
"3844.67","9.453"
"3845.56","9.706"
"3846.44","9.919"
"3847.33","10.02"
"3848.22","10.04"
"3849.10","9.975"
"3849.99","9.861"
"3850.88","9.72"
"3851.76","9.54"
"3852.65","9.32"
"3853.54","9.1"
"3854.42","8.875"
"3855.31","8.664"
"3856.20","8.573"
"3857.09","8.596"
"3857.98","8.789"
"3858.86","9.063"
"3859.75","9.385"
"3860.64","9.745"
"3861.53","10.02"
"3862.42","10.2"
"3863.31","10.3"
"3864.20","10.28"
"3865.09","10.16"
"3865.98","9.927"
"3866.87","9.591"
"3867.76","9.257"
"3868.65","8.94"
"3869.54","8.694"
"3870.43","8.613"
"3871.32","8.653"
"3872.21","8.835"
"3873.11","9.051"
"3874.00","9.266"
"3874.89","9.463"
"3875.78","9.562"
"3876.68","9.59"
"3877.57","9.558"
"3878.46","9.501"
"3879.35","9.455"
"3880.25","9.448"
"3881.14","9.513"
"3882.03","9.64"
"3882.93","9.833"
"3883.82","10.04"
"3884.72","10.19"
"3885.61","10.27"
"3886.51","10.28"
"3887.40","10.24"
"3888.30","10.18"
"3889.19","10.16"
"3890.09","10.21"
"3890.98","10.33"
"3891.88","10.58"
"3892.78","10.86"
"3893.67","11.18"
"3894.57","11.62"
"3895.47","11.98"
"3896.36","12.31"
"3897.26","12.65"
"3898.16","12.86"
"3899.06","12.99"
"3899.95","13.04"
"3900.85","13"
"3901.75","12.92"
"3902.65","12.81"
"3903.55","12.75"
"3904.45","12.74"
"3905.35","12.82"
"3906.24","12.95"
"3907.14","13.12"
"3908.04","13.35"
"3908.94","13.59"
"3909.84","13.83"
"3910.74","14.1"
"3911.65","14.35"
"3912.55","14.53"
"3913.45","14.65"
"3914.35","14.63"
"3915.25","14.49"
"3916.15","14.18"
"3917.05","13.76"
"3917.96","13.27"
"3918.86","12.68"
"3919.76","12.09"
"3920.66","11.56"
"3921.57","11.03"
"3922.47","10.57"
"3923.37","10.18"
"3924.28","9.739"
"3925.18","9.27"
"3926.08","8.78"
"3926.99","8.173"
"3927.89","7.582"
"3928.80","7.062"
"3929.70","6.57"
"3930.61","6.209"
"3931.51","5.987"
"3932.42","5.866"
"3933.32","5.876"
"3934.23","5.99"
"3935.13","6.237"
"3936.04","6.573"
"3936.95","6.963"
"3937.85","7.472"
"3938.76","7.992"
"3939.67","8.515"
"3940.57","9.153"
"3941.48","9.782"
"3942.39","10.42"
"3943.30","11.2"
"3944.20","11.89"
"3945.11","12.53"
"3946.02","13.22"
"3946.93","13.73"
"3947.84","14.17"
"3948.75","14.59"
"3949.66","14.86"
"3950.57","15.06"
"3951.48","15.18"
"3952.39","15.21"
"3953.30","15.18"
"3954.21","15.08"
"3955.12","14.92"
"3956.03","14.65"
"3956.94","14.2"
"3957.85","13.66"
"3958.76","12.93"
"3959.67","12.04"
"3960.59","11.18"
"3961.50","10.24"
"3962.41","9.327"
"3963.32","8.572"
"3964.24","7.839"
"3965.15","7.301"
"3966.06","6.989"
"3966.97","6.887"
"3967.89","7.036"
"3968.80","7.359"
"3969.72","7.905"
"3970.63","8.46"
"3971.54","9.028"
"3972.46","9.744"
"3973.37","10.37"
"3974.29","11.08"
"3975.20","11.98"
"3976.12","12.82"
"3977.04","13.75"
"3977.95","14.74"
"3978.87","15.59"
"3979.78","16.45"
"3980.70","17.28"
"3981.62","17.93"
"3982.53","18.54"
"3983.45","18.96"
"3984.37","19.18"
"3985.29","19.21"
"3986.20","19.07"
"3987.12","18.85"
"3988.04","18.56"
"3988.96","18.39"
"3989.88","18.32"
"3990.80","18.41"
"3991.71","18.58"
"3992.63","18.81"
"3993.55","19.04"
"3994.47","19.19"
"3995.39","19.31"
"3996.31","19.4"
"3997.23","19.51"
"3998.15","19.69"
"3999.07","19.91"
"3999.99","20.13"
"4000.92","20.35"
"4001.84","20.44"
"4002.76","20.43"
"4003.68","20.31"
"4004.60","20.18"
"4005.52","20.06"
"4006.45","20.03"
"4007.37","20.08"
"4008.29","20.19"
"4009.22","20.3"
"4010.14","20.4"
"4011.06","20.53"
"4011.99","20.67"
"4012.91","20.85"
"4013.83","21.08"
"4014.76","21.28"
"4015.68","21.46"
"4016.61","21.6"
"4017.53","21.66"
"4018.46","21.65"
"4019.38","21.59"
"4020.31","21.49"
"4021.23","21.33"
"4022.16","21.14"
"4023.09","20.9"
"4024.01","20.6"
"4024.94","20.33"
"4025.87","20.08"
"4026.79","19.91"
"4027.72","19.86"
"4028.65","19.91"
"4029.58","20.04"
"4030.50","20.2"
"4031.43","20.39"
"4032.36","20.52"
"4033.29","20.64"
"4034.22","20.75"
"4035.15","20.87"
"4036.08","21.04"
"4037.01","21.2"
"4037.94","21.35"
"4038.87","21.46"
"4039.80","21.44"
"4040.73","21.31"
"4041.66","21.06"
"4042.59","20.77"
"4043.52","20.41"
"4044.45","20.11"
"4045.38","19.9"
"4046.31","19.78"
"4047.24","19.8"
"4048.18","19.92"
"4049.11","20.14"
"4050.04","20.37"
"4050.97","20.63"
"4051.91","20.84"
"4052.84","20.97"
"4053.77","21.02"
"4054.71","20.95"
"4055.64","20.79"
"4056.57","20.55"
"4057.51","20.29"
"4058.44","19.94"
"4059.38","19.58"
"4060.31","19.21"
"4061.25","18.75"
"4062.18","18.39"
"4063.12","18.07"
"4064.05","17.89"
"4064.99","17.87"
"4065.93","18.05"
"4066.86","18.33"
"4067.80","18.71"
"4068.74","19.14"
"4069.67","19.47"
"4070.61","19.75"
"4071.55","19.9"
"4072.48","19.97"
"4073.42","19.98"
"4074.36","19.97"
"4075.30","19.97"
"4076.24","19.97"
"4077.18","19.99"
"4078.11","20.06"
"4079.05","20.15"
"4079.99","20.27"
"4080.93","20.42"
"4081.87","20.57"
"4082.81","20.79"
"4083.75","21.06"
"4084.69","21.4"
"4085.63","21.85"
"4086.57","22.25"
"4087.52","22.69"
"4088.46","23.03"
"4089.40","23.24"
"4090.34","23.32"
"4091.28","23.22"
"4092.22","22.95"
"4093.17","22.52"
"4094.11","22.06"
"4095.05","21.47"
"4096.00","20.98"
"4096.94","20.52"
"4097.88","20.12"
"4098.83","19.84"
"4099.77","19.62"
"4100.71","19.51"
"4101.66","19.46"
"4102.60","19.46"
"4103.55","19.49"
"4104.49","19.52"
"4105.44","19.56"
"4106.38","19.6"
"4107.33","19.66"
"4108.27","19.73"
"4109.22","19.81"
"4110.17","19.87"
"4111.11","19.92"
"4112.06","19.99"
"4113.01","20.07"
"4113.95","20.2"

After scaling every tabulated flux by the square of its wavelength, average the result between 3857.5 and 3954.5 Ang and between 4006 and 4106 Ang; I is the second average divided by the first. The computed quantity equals 2.0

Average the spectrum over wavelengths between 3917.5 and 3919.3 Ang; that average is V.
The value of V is 12.9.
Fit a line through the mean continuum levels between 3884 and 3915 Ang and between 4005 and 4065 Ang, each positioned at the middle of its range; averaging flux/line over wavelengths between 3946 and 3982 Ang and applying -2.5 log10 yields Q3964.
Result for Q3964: 0.30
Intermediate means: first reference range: 12.3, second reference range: 20.5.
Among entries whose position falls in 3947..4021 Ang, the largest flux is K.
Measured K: 21.66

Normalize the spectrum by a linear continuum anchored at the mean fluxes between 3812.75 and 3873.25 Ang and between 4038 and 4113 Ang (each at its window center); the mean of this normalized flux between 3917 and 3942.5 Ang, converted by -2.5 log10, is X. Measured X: 0.45 mag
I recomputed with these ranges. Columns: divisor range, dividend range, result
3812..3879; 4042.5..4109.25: 2.50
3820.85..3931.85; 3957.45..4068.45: 1.92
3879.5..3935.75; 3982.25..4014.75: 1.87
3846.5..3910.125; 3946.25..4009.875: 1.55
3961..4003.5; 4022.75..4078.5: 1.38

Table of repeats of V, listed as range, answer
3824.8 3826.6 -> 8.82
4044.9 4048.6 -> 19.8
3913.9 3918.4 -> 14.1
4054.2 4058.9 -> 20.5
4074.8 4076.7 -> 19.9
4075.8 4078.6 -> 20.1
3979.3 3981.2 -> 16.9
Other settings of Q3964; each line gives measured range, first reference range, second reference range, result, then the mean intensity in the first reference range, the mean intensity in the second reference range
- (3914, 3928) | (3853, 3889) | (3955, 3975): -0.17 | 9.49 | 10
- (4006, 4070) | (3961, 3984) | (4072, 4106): -0.22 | 11.5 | 20.9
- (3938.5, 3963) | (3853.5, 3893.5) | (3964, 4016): 0.14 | 9.61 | 16.7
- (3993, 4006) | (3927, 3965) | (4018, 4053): -0.19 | 10.6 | 20.6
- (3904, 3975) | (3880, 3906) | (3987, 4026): 0.32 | 11.3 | 20.2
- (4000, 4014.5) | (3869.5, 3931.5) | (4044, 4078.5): -0.21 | 11.1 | 19.7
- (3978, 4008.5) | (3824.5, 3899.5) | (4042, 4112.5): -0.19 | 9.43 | 20.3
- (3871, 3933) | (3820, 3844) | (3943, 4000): 0.03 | 8.21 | 14.3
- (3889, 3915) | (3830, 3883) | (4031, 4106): -0.11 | 9.02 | 20.4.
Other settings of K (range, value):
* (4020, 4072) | 21.49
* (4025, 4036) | 20.87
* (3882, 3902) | 13.04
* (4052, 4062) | 21.02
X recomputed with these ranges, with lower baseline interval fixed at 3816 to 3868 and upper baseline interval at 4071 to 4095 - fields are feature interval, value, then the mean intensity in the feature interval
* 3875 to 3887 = 0.13 mag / 9.75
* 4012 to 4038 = -0.14 mag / 20.8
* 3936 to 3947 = 0.38 mag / 9.95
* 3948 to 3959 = 0.00 mag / 14.7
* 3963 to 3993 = 0.17 mag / 13.8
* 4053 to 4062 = -0.01 mag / 20.1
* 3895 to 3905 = -0.07 mag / 12.7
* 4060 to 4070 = 0.10 mag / 18.5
